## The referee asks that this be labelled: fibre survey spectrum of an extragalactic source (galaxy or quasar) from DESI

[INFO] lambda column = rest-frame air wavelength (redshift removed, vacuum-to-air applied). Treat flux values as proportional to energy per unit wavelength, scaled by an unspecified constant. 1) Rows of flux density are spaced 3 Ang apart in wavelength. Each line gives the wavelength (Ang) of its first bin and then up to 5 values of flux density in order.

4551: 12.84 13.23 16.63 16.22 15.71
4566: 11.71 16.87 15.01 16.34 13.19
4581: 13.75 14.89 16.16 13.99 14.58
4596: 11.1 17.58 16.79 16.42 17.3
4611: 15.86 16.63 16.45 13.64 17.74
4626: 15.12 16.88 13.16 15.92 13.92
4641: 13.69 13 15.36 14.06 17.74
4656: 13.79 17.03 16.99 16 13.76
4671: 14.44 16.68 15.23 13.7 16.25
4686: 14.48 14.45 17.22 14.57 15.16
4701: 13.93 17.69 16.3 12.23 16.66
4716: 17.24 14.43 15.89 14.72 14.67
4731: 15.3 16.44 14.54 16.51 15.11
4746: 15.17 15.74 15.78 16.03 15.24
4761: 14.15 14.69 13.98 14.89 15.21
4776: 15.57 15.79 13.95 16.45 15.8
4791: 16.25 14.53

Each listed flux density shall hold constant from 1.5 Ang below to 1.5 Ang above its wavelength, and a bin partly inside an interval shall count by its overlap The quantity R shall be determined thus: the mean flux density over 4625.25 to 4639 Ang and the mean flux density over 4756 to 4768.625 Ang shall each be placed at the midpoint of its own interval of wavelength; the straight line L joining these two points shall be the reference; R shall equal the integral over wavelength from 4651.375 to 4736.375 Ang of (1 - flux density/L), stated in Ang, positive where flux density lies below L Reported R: -3.64 Ang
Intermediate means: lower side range 15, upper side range 14.6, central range 15.5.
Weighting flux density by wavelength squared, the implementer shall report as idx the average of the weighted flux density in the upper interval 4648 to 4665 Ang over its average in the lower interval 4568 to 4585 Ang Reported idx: 1.10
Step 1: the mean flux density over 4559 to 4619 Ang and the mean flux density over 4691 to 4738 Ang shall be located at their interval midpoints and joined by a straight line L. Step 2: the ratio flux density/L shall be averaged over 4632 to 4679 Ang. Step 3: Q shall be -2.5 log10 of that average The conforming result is 0.02 mag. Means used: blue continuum 15.3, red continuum 15.4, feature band 15.1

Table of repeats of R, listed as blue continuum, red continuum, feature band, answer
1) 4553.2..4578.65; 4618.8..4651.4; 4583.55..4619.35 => -1.6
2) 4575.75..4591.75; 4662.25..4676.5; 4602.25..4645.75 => -1.6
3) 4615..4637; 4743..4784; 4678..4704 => 0.4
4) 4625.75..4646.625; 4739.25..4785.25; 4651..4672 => -1.4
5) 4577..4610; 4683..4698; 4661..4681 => 0.0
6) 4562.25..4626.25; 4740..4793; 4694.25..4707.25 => -0.2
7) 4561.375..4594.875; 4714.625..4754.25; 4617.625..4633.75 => -0.5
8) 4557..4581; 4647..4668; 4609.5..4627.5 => -0.6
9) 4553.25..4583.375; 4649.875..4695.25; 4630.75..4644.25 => 1.1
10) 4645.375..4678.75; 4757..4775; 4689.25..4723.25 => -0.8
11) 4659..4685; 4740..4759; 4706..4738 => 0.5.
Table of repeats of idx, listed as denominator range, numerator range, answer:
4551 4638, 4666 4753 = 1.06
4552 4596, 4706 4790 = 1.12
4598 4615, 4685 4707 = 0.96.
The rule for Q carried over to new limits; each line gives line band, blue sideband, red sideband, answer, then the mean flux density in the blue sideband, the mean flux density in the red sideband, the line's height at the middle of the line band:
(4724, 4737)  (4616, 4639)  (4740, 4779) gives 0.002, 15.4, 15.2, 15.2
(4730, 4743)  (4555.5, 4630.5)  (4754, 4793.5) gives -0.027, 15.5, 15.2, 15.3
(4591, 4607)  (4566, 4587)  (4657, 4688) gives -0.023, 14.9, 15.4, 15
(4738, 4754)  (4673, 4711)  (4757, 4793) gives -0.032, 15.2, 15.2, 15.2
